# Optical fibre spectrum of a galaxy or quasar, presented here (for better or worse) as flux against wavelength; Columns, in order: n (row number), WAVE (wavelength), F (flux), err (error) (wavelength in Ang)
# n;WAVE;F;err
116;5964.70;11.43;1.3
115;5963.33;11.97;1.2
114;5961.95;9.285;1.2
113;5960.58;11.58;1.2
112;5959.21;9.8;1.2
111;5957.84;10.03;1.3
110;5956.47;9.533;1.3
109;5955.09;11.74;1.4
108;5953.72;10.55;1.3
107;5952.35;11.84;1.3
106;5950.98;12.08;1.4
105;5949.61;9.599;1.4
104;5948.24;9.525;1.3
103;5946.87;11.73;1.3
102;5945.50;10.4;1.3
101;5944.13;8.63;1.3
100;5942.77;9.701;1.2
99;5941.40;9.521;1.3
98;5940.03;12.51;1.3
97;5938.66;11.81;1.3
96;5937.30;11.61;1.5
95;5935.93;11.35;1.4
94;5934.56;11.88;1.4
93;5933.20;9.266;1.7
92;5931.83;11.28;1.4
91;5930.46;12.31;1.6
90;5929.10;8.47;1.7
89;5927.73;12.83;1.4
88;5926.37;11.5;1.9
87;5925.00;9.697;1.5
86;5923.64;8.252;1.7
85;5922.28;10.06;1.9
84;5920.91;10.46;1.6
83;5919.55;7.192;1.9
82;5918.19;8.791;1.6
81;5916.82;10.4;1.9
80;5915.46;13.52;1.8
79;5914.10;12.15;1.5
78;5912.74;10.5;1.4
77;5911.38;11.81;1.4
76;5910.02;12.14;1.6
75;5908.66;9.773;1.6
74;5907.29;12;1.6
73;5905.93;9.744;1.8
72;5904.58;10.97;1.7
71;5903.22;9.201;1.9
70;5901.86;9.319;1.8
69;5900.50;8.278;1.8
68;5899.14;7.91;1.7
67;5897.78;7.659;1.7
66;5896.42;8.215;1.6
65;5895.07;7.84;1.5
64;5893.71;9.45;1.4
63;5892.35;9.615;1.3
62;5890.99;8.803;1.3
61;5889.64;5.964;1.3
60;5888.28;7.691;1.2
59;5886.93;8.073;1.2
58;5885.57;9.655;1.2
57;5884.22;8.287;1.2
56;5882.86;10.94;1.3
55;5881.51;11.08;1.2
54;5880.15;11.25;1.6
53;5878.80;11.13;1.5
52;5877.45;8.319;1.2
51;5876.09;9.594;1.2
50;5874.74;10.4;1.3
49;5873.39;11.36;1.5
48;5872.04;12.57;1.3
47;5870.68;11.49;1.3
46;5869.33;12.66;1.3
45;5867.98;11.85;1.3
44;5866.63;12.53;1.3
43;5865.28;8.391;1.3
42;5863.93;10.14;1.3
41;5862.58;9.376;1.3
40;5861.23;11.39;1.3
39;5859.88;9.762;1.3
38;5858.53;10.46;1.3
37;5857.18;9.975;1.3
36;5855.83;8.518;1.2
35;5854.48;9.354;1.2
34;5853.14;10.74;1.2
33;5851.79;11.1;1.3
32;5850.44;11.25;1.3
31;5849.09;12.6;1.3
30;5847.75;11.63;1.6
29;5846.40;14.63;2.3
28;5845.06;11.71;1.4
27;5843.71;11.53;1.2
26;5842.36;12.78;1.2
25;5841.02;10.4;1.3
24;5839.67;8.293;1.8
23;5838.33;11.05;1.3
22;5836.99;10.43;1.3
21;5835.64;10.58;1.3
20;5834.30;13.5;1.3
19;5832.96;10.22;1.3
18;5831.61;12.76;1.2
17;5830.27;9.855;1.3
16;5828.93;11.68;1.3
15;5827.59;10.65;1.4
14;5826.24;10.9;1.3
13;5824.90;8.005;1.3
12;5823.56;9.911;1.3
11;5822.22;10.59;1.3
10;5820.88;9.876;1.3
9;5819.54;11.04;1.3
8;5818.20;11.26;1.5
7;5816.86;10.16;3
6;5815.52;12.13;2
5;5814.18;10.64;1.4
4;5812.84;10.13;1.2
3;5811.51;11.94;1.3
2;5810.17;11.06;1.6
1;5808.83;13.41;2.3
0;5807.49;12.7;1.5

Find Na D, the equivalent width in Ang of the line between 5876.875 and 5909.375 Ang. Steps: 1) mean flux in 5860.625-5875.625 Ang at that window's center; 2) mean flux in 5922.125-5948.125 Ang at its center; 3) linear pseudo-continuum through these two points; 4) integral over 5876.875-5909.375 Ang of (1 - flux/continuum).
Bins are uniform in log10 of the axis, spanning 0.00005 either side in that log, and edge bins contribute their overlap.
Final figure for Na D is 5.1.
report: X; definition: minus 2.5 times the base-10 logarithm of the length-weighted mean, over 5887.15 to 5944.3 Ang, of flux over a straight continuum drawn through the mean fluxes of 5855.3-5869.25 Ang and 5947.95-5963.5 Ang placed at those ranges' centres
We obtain 0.053 mag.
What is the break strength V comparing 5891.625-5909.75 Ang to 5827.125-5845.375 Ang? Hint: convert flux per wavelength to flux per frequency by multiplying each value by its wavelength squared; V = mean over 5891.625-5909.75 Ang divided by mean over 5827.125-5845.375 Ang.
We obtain 0.86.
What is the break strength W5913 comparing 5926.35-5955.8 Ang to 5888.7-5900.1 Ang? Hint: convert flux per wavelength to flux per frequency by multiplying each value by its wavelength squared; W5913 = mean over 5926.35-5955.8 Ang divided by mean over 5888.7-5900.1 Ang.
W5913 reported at 1.4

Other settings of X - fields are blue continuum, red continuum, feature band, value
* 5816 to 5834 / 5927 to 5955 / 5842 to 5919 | 0.04 mag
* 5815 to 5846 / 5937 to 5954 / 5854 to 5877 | 0.03 mag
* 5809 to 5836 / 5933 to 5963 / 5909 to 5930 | 0.02 mag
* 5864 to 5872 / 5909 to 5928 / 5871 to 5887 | 0.09 mag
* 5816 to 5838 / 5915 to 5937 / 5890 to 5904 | 0.22 mag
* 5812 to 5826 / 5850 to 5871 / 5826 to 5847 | -0.08 mag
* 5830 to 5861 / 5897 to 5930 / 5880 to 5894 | 0.16 mag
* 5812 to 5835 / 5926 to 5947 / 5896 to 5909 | 0.17 mag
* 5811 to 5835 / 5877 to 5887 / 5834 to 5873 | -0.06 mag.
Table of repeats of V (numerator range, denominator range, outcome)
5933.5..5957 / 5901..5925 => 1.06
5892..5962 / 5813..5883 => 0.98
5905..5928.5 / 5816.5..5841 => 1.03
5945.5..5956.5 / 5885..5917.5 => 1.15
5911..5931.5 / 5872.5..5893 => 1.12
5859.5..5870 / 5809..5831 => 1.03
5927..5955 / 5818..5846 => 1.04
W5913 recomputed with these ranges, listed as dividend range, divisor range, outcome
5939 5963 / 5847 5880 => 1.01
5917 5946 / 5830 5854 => 0.94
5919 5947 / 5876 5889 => 1.11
